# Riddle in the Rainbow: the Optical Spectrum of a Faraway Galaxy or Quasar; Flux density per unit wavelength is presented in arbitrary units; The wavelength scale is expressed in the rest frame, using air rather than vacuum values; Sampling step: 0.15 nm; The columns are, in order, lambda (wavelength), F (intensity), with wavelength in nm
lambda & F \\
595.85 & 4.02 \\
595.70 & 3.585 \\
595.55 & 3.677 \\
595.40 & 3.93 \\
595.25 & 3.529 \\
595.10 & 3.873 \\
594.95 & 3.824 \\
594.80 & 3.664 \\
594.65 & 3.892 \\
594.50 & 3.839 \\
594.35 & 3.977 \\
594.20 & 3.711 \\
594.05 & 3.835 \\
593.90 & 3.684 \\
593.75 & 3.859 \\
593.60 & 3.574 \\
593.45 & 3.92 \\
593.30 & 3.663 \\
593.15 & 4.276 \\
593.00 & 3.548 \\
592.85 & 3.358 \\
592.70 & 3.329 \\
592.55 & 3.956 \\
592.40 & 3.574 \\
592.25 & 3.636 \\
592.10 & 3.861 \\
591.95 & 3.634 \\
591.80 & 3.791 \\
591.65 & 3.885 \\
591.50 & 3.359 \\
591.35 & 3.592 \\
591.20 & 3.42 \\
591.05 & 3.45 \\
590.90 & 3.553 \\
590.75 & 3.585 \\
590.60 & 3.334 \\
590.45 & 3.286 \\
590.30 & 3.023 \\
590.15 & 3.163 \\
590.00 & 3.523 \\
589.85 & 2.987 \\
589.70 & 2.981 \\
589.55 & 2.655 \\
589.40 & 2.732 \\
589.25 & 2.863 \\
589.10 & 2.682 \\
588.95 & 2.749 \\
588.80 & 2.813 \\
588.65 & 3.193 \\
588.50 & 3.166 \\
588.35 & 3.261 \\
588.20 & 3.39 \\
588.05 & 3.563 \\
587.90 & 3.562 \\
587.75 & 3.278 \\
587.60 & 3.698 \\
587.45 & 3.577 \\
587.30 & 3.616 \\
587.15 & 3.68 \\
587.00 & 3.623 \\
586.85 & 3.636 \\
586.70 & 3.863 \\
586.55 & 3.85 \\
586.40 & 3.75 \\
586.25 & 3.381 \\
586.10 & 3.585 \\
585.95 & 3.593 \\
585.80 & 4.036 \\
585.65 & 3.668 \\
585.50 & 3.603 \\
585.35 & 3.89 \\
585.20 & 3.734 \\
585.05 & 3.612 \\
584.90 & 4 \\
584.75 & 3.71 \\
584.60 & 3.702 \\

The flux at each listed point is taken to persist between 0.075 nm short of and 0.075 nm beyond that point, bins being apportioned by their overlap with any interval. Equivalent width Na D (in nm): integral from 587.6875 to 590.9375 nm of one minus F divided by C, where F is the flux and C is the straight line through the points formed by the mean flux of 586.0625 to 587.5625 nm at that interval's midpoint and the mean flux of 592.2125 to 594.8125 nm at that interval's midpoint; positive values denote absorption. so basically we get 0.48 nm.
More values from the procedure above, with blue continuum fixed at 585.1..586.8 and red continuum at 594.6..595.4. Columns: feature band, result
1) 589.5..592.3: 0.25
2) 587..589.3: 0.27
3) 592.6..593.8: 0.02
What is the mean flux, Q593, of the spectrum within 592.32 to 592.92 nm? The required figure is 3.56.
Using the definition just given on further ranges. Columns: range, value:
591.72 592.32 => 3.73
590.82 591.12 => 3.5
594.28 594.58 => 3.91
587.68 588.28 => 3.45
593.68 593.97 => 3.77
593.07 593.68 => 3.86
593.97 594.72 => 3.85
